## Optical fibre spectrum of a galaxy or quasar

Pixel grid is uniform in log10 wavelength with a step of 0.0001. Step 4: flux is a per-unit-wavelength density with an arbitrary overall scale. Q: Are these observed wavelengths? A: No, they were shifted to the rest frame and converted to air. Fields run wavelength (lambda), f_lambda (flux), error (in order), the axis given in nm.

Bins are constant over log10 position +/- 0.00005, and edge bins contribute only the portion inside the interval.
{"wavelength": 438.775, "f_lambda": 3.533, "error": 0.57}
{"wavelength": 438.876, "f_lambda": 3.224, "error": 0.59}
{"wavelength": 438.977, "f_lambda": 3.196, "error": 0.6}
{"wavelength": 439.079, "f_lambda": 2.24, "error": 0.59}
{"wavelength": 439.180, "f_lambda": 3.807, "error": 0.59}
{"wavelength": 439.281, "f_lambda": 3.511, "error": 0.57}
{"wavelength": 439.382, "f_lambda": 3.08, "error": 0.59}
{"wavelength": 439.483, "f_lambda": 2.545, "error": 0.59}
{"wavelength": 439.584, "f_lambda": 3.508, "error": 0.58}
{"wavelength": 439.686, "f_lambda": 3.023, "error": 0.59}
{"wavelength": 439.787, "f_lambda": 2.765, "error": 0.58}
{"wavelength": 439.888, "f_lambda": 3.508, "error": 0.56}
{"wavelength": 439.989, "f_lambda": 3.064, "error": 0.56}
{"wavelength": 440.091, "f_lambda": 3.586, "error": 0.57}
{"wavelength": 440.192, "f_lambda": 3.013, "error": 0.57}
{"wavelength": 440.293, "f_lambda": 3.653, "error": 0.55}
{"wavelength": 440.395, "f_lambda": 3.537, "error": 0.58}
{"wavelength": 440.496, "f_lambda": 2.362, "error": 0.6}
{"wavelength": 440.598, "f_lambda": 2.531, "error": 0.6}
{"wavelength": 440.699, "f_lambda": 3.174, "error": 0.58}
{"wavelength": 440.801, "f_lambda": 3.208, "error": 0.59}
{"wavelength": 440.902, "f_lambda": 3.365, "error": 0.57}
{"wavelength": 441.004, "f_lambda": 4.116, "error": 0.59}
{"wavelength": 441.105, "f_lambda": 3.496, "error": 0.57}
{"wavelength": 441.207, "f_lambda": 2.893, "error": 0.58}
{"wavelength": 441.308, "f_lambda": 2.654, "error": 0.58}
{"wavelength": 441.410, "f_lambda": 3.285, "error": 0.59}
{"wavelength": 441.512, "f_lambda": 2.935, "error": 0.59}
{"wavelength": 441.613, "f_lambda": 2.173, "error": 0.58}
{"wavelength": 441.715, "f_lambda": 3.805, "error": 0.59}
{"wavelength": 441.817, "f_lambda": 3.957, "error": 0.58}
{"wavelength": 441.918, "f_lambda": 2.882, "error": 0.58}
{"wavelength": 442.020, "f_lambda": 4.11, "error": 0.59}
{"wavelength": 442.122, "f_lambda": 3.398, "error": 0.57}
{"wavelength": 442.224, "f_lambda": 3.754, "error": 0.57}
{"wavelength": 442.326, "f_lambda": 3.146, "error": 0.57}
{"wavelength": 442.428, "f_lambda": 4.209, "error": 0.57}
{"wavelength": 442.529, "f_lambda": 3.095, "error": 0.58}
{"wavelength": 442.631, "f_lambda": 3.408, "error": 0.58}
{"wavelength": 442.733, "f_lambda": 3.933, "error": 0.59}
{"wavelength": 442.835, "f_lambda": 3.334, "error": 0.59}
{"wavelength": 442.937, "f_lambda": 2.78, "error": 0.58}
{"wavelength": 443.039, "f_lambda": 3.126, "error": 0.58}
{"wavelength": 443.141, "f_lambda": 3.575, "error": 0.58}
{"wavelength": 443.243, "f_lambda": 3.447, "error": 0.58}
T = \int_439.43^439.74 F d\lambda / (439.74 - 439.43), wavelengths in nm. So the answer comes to 3.02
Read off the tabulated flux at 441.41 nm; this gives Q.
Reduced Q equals 3.285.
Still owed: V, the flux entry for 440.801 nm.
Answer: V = 3.208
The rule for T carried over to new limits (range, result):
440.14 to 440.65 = 3.02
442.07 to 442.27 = 3.57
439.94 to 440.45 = 3.36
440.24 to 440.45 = 3.56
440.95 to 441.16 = 3.78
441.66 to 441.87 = 3.84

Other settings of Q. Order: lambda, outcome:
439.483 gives 2.545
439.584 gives 3.508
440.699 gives 3.174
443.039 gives 3.126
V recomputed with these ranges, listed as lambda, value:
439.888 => 3.508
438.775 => 3.533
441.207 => 2.893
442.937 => 2.78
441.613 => 2.173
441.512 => 2.935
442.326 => 3.146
